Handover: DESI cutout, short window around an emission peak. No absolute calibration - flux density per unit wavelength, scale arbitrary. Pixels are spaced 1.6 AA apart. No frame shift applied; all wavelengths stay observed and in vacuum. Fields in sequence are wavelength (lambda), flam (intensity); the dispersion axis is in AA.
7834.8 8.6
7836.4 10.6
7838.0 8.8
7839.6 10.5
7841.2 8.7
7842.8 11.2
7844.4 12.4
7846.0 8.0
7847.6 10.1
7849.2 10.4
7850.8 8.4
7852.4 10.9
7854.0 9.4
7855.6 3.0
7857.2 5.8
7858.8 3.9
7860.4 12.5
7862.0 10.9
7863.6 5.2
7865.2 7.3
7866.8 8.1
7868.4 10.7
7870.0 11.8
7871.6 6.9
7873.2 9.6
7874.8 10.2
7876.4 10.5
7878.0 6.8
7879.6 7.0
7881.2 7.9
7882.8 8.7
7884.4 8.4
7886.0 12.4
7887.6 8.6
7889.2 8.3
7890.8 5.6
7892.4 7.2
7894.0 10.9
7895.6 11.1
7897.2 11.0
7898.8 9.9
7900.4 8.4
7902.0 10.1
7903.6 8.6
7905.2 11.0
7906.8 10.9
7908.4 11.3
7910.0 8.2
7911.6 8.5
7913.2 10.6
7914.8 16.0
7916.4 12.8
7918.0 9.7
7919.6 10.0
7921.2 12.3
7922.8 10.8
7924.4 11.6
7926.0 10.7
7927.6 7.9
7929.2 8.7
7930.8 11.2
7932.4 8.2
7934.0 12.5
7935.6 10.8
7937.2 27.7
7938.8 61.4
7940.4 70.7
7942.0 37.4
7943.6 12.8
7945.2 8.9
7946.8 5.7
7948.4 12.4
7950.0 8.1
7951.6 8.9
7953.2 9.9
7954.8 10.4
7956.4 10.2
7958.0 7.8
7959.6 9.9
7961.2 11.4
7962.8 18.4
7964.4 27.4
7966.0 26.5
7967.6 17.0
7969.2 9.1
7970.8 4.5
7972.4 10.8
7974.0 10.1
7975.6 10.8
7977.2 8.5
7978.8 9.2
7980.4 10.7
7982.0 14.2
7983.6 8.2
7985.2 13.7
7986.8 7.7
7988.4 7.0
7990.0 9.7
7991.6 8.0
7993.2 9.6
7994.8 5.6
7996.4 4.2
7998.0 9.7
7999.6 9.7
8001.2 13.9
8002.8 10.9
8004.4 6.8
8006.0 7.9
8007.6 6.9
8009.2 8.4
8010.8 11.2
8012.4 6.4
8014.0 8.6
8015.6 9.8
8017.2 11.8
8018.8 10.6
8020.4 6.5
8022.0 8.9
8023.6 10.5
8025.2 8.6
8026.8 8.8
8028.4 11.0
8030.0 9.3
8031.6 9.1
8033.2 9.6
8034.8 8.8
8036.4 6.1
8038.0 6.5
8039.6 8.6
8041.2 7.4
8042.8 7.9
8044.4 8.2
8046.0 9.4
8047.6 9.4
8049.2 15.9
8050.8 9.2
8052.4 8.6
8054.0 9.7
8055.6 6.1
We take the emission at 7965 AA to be [N II]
